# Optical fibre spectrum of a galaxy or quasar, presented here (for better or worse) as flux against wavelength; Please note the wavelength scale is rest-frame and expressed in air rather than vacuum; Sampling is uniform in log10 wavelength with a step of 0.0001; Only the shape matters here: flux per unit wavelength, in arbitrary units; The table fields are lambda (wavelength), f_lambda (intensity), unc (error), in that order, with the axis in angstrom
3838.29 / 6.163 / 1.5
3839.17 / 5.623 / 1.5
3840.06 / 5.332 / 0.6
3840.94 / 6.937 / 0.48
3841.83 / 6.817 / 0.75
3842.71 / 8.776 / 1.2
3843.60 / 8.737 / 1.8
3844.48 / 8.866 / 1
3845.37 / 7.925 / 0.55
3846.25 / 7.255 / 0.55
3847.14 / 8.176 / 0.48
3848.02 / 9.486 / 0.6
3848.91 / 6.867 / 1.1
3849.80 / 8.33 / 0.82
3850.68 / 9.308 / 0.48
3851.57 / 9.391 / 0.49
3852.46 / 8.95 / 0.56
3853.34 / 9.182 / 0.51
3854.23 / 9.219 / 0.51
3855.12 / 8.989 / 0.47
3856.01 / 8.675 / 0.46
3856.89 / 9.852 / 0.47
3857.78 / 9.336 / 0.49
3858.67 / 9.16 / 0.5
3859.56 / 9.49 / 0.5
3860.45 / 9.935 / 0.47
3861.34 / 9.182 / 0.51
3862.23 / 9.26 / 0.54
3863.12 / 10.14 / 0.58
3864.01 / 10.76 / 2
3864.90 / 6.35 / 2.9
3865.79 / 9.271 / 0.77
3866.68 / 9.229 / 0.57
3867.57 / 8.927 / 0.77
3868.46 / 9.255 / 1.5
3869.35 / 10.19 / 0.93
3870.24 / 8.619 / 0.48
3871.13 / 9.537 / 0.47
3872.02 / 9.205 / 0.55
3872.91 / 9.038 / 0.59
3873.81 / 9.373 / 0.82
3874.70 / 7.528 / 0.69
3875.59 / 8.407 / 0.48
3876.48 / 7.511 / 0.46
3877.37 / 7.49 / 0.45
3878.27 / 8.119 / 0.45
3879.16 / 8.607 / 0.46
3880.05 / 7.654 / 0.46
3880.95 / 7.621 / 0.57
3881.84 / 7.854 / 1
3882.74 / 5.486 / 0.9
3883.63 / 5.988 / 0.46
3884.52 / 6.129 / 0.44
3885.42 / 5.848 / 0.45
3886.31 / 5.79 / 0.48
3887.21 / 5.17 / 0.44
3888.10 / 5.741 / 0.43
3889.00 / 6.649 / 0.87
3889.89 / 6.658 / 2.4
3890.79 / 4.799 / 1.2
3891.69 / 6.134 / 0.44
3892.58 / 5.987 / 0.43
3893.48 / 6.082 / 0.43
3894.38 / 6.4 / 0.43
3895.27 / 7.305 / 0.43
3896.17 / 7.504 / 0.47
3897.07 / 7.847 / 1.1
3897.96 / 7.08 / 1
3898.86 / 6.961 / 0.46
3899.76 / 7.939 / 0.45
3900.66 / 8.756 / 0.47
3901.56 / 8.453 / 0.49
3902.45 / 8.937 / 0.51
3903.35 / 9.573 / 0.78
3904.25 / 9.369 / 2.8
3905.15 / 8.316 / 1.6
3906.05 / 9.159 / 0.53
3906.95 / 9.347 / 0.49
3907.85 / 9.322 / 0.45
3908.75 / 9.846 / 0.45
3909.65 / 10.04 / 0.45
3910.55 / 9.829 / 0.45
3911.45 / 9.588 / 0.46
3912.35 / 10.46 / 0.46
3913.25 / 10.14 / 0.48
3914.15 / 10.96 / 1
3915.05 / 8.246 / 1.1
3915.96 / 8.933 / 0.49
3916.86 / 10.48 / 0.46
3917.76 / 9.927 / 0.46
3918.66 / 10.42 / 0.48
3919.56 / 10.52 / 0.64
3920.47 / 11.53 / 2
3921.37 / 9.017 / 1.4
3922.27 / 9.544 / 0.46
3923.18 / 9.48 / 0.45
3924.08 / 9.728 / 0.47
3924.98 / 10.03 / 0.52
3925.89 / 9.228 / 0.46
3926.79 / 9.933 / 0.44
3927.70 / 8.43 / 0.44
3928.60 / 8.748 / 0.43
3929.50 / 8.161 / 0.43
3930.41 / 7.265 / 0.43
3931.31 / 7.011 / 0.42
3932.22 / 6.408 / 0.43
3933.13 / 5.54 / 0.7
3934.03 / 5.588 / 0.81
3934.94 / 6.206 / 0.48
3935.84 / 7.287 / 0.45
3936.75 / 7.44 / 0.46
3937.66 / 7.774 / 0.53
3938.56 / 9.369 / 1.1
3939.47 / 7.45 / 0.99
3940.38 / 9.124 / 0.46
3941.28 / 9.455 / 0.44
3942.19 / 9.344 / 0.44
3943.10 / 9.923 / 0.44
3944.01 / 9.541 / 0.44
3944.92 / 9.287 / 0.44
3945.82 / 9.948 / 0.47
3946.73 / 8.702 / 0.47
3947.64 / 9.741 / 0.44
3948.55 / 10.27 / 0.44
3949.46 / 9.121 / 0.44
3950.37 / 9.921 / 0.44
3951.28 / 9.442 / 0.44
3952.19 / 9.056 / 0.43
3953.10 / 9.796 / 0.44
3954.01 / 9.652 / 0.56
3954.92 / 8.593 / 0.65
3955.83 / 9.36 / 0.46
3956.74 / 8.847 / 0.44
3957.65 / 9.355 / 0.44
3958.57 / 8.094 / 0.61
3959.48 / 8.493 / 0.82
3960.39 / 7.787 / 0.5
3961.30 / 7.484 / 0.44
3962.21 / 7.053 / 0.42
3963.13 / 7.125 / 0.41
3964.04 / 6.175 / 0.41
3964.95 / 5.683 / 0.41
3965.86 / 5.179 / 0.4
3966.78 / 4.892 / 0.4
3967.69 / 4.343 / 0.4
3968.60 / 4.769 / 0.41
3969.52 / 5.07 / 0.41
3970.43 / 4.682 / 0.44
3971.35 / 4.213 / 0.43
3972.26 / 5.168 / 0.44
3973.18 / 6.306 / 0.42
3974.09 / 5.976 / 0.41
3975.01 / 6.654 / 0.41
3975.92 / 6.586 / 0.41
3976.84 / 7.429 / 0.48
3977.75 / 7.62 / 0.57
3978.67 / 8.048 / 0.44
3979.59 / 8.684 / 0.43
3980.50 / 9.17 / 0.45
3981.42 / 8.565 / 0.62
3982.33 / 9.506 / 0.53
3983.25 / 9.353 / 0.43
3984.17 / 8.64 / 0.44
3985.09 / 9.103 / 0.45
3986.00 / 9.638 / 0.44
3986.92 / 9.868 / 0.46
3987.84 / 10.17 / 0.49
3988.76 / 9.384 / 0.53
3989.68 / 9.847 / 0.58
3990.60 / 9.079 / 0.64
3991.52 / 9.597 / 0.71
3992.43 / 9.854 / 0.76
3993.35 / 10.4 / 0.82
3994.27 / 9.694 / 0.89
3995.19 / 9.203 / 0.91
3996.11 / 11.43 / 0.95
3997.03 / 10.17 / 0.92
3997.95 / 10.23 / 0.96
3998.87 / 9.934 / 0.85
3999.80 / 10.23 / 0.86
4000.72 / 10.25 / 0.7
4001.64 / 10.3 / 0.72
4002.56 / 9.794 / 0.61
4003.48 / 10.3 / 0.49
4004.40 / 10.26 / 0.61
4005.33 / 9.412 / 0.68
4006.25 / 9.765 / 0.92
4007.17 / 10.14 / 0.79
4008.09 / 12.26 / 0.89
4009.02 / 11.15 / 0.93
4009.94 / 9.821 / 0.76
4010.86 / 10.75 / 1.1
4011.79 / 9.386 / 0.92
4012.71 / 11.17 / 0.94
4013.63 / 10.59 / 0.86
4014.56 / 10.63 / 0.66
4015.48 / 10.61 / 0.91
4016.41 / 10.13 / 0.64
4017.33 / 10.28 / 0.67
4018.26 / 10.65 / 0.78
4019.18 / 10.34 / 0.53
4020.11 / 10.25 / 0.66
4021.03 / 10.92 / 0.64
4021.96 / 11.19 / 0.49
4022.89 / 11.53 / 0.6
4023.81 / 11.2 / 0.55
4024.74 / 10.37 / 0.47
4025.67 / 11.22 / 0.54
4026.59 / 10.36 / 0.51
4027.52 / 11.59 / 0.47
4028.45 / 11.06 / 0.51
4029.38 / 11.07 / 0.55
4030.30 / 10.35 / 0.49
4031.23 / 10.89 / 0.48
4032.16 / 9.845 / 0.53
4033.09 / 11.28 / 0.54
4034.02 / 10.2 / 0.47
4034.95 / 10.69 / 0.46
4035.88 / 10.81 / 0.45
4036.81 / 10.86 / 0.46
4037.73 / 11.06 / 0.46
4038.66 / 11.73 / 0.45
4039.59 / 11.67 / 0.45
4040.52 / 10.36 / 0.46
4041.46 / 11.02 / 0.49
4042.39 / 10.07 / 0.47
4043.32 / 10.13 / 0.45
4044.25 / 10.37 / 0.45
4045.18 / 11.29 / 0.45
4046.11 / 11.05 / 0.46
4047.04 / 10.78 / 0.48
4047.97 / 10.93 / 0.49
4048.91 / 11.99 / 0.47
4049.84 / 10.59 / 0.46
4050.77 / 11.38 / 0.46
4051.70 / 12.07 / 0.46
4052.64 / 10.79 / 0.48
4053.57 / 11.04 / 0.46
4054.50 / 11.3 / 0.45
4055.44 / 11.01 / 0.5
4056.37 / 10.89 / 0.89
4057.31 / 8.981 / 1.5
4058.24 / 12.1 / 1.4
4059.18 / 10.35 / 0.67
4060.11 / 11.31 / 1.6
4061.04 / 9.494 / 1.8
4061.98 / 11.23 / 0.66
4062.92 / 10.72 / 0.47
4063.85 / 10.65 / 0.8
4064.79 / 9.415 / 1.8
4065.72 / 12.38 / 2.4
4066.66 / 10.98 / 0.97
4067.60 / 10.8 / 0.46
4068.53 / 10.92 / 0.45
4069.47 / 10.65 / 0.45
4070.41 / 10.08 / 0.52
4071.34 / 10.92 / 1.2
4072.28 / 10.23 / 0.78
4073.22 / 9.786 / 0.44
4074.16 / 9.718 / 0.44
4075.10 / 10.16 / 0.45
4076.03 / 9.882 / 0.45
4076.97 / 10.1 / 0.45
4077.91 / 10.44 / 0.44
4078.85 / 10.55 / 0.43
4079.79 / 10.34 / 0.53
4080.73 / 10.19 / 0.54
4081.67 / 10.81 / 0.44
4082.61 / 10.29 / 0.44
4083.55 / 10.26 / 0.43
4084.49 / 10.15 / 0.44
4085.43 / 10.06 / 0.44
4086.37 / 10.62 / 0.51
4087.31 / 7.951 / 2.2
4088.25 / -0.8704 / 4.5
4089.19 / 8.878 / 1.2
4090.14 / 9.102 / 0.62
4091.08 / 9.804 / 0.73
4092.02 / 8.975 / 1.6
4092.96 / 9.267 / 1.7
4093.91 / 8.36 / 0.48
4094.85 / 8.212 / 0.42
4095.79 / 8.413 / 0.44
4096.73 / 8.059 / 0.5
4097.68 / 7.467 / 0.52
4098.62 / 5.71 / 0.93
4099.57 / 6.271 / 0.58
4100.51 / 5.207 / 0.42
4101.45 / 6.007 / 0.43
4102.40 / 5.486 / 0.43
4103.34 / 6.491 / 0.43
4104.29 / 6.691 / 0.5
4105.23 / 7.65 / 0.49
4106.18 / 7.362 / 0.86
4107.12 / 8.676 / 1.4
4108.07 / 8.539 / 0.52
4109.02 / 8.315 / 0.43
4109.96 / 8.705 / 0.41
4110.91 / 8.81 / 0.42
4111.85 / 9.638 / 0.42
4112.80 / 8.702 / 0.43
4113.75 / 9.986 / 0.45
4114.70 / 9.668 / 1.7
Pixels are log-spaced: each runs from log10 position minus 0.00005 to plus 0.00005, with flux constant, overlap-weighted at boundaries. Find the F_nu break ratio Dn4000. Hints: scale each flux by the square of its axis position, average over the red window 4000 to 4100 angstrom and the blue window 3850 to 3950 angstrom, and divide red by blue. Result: 1.30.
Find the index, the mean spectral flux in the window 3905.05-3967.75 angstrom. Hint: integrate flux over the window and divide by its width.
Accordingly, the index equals 8.7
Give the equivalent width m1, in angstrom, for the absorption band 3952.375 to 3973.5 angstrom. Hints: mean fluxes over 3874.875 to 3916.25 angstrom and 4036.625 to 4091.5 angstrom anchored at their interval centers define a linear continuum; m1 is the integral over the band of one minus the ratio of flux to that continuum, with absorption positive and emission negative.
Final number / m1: 4.6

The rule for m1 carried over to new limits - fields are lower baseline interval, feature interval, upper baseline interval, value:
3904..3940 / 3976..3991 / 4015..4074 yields 1.4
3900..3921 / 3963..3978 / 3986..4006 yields 6.3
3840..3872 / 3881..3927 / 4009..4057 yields 5.3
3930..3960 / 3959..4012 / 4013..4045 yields 6.5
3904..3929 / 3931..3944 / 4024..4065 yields 2.7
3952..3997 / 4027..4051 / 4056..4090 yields -4.0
